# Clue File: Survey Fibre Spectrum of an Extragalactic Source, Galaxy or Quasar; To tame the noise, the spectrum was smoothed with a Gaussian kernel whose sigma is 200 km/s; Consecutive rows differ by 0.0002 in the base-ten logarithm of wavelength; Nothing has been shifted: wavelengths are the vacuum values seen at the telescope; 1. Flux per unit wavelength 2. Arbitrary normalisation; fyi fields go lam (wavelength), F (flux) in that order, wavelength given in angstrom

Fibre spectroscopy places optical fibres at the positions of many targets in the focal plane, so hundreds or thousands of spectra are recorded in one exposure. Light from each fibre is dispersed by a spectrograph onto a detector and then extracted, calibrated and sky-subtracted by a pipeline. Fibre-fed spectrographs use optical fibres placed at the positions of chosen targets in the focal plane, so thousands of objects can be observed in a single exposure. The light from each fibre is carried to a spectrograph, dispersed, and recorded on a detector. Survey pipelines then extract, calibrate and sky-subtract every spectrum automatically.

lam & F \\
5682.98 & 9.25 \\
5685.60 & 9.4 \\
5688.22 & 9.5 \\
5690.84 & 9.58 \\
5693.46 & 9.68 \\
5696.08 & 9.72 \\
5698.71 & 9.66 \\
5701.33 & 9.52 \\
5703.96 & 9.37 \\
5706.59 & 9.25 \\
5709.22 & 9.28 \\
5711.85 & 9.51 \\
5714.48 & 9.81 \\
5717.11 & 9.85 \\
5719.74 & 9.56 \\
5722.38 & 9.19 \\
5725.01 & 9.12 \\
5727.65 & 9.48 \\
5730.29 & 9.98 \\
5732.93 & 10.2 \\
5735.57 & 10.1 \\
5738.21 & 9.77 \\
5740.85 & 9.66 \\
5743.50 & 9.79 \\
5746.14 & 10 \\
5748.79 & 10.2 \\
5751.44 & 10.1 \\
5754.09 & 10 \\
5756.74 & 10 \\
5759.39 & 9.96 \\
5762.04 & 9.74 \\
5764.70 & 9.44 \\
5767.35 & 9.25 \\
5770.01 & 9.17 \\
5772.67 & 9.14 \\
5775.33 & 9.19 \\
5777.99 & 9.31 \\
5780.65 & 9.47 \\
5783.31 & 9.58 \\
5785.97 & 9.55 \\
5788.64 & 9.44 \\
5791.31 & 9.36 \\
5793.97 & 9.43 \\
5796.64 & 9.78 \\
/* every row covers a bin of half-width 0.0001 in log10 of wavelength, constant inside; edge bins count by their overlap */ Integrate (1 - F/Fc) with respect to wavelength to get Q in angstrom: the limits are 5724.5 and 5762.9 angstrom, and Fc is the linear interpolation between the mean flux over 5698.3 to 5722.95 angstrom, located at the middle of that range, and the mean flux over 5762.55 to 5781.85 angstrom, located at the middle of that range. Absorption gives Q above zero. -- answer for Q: -2.0 angstrom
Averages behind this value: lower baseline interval 9.5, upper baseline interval 9.3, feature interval 9.89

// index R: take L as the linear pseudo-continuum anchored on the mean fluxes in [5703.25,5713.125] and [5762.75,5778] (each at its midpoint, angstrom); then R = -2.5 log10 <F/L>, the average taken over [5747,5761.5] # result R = -0.08 mag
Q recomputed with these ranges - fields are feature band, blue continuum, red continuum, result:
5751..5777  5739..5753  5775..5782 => 0.1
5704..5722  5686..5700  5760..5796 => 0.1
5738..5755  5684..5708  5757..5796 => -0.8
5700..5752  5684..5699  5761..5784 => -1.1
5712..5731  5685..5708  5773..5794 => -0.1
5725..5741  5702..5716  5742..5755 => 0.0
